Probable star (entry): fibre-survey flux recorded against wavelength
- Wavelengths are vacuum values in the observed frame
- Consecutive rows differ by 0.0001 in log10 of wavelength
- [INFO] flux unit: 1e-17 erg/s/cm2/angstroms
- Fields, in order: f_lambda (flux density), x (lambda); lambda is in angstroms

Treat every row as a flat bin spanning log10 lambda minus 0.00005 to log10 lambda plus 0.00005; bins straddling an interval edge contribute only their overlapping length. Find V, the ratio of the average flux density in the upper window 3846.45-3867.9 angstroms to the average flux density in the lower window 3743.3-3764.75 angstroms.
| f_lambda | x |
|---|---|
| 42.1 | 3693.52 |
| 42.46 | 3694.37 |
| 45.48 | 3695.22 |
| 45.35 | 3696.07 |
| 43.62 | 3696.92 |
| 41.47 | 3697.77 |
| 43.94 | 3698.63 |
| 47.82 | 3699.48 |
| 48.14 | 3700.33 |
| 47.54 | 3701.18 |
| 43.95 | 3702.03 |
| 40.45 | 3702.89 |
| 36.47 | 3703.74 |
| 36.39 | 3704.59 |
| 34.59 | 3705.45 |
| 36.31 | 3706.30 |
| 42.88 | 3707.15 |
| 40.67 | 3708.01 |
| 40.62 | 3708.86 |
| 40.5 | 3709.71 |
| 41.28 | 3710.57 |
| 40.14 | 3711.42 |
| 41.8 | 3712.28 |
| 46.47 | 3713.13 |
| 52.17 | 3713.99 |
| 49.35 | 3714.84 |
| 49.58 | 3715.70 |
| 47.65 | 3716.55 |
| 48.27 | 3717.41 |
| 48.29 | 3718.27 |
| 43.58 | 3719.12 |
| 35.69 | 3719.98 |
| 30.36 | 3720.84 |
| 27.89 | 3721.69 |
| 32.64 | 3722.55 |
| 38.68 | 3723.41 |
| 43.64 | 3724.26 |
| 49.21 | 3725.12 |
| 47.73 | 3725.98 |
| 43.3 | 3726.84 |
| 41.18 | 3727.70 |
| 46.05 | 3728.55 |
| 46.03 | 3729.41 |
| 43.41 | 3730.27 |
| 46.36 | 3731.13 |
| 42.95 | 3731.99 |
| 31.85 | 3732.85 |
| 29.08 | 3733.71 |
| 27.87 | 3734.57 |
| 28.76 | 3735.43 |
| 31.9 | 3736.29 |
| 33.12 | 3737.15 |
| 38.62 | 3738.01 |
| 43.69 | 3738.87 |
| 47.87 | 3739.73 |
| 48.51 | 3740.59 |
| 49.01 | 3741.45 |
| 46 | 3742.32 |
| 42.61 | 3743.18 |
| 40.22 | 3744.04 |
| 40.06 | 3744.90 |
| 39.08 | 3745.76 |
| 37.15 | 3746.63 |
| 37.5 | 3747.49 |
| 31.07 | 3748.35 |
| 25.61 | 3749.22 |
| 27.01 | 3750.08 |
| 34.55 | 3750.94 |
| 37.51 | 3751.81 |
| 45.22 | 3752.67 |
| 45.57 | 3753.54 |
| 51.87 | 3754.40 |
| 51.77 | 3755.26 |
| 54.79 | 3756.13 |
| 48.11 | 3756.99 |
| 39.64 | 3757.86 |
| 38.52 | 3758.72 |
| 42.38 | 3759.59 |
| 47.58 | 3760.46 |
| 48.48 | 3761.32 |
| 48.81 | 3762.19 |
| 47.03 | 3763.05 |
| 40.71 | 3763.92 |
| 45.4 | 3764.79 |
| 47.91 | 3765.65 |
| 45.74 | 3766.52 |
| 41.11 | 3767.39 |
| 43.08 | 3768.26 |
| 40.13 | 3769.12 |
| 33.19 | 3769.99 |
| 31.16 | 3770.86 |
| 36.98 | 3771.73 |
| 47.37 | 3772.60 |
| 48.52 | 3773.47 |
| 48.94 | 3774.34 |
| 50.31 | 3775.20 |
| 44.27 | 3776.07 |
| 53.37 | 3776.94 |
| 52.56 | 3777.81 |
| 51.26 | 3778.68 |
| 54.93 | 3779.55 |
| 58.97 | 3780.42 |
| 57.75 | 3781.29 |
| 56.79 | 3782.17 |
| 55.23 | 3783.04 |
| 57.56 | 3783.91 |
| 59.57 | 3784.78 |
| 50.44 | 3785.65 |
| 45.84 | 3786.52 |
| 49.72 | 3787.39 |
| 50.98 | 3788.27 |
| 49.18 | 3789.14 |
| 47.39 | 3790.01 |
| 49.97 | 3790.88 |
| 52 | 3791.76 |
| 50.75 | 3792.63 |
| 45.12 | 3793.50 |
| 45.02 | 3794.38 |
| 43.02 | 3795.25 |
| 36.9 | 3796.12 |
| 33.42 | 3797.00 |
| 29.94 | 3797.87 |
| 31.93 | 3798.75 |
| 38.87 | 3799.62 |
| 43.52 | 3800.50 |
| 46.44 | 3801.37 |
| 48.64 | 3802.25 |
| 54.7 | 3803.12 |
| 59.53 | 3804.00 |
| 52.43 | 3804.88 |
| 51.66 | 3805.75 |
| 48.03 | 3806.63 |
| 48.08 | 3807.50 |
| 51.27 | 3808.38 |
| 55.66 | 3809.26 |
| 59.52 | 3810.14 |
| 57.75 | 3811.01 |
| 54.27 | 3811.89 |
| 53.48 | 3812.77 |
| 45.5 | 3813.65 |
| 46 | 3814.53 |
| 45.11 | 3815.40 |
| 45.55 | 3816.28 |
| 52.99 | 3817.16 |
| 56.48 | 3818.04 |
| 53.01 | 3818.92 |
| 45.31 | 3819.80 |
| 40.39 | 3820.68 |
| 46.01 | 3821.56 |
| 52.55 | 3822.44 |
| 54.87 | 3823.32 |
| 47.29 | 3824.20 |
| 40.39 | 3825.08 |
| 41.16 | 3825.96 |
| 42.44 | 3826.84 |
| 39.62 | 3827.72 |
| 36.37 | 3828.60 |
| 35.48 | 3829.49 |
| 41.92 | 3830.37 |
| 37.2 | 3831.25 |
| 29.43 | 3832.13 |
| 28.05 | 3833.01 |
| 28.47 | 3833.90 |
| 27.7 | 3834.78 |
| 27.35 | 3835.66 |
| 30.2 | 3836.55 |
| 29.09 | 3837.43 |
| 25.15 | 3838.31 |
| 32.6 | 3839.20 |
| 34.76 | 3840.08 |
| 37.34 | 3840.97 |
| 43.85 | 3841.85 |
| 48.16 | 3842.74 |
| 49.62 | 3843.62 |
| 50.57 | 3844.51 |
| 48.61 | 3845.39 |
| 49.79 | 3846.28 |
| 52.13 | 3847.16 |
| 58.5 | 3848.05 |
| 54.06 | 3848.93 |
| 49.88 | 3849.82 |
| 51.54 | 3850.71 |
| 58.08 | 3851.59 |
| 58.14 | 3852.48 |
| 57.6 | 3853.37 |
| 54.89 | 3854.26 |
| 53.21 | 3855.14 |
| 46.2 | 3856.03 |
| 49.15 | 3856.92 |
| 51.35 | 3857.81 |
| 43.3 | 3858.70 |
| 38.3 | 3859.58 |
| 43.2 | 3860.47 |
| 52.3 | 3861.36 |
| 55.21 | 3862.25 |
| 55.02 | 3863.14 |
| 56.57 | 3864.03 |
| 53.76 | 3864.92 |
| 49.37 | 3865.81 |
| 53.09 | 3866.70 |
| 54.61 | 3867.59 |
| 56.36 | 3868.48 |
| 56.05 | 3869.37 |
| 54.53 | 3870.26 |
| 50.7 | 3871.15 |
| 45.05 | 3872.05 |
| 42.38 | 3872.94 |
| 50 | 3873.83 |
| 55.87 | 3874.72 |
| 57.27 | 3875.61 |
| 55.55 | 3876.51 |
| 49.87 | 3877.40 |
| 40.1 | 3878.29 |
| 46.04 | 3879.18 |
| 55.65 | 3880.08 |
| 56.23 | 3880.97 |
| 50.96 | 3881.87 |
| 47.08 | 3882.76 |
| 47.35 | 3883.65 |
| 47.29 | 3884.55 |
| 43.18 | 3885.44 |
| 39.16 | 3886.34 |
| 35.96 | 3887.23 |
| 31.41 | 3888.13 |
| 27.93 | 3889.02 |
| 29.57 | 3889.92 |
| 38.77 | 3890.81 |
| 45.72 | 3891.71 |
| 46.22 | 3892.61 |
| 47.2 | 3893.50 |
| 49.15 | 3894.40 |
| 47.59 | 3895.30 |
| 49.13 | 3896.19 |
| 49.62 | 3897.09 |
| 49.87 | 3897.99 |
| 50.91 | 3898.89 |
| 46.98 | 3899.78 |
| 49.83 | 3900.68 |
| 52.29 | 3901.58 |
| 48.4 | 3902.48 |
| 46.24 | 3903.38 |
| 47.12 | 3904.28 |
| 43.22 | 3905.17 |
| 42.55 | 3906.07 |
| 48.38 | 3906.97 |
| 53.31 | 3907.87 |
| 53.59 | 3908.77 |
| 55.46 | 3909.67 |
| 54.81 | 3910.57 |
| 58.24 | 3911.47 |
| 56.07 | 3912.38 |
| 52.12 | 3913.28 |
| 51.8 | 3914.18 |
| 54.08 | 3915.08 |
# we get 1.25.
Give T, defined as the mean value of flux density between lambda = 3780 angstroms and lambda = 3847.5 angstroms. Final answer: 45.4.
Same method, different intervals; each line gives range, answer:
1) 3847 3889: 50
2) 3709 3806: 44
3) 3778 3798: 49.5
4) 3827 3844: 34.9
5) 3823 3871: 45.5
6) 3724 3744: 41.2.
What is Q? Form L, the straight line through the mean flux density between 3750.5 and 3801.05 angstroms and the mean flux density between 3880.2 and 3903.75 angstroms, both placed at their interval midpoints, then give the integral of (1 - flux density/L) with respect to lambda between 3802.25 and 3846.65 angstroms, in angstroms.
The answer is 1.5 angstroms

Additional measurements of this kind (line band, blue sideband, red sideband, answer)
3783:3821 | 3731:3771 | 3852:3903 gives -4.0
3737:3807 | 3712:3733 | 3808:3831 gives 0.2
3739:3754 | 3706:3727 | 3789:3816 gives 1.5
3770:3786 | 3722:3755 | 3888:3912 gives -3.4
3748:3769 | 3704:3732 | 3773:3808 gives 1.4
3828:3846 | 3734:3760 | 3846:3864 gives 4.9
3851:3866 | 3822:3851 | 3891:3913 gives -2.6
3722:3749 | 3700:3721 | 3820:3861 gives 1.8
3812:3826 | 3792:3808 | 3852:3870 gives -0.3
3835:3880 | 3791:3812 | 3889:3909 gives -1.3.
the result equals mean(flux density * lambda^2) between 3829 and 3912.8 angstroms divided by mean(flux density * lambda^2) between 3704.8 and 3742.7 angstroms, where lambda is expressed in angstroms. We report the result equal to 1.22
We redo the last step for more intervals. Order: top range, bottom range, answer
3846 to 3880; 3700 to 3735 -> 1.34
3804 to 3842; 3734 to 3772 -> 1.09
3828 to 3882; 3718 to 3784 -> 1.15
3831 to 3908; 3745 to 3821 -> 1.04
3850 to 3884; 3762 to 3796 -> 1.12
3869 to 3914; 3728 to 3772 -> 1.26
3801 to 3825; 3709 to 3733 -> 1.24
